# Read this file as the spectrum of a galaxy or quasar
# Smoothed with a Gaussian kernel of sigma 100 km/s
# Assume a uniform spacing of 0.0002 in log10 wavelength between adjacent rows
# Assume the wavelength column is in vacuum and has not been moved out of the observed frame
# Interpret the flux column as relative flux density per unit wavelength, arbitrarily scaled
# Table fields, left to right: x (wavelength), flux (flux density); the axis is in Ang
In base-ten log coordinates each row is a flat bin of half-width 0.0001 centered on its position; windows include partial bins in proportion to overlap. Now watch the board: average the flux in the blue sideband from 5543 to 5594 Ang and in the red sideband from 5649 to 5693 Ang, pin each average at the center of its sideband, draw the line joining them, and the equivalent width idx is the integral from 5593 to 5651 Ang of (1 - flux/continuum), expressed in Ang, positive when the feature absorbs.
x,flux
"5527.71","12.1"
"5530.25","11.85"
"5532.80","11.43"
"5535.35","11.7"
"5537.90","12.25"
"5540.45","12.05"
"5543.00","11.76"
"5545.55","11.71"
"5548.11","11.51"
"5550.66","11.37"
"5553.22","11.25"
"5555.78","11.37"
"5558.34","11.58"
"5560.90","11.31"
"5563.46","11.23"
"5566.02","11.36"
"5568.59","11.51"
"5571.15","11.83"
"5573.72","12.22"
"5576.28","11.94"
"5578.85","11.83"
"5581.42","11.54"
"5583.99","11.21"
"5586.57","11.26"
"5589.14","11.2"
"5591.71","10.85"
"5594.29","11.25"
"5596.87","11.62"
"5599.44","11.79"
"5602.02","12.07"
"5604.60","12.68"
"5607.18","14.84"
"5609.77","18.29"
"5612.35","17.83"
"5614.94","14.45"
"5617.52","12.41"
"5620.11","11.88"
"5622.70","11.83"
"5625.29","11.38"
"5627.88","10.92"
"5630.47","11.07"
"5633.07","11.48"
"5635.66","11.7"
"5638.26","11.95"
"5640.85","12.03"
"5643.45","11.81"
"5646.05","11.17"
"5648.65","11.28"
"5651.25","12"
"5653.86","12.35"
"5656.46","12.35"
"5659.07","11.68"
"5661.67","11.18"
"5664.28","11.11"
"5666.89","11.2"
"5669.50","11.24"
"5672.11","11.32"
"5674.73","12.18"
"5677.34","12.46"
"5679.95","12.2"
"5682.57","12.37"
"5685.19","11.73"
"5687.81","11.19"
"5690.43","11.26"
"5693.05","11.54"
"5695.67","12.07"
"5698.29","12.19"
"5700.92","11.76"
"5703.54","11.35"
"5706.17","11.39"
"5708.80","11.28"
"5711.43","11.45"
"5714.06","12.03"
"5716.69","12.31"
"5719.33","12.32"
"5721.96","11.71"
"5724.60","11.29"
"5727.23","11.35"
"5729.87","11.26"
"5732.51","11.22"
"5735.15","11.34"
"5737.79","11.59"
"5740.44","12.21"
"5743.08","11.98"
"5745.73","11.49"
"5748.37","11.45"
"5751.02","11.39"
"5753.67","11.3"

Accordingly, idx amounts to -4.6 Ang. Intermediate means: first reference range 11.5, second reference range 11.7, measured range 12.5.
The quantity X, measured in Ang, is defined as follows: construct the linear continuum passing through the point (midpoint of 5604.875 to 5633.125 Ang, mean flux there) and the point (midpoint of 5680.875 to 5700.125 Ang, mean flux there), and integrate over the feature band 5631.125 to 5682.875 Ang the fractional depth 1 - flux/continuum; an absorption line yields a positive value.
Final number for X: 3.2 Ang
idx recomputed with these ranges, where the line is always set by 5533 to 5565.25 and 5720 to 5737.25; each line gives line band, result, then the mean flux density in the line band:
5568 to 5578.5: -0.3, 11.9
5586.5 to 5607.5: -0.6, 11.9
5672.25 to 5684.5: -0.8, 12.2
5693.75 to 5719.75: -0.8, 11.8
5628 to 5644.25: -0.2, 11.6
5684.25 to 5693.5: 0.0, 11.4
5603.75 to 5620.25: -4.8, 14.9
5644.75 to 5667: -0.3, 11.6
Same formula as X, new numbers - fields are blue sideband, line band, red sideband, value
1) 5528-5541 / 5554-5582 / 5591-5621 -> 2.2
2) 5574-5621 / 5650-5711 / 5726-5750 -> 1.6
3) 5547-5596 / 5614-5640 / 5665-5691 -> -0.6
